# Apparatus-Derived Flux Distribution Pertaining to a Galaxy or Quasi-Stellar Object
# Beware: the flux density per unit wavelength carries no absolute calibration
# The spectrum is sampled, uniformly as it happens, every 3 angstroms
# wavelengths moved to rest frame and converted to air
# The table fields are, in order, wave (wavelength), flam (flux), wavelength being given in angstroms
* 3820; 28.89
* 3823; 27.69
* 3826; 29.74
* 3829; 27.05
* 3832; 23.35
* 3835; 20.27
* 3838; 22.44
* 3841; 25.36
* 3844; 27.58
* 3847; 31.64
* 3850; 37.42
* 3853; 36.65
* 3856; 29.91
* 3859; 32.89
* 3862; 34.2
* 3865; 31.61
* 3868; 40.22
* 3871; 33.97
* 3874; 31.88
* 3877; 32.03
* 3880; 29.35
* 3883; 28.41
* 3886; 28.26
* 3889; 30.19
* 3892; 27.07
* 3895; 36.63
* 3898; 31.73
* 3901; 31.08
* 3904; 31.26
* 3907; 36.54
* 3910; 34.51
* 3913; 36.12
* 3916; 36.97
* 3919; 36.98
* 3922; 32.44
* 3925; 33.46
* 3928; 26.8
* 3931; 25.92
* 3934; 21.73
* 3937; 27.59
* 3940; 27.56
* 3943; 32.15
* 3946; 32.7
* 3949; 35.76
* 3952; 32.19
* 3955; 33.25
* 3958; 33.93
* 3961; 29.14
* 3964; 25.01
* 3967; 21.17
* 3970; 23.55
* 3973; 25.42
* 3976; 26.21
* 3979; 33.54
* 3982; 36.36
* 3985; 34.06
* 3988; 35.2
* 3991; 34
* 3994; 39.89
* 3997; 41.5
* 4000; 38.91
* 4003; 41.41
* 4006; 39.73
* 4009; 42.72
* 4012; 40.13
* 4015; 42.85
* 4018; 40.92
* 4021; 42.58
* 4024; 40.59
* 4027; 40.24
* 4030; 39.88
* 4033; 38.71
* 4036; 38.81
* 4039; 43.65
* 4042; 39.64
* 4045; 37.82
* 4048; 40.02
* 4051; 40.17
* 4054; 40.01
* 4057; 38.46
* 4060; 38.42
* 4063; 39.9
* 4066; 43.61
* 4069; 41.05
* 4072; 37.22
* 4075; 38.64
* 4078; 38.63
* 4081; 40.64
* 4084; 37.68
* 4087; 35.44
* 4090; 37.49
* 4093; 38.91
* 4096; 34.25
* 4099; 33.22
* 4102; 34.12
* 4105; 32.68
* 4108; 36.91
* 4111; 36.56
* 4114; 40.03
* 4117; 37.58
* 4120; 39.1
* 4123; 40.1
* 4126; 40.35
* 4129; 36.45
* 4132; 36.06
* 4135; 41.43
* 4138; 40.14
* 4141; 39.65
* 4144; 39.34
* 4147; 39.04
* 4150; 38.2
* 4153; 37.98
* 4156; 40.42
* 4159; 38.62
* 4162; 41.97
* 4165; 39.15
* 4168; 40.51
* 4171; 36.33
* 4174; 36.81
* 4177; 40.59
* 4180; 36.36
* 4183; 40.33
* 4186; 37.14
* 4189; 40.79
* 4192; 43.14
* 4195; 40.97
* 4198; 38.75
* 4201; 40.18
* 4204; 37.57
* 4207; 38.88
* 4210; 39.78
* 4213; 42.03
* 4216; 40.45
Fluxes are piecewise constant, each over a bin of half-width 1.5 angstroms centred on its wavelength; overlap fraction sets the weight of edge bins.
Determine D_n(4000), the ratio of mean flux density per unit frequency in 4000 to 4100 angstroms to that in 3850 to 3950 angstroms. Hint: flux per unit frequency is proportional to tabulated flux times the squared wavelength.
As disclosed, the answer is 1.33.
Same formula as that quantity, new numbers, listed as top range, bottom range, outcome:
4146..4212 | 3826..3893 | 1.53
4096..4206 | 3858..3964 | 1.37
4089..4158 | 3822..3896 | 1.43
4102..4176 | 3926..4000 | 1.36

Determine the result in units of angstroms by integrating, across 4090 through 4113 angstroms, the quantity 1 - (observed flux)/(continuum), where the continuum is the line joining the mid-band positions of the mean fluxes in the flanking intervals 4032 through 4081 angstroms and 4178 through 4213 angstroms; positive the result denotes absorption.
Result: 2.42 angstroms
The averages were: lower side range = 39.7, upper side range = 39.6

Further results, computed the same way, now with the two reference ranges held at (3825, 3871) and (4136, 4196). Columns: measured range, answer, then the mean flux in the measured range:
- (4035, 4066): -3.3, 39.9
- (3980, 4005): -2.4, 37.6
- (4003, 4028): -4.5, 41.3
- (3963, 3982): 4.0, 26.7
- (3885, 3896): 0.4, 30.4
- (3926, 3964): 3.7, 29.7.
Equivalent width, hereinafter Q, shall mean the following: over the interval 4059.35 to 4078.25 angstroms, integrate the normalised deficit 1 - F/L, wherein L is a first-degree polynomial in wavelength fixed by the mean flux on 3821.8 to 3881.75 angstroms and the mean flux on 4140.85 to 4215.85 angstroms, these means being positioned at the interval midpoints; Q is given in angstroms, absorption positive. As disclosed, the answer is -1.8 angstroms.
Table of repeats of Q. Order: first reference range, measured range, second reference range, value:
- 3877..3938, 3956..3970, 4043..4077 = 2.9 angstroms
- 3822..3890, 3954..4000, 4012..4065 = 6.4 angstroms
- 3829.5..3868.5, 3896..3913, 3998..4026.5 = 0.2 angstroms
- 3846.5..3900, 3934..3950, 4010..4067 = 2.5 angstroms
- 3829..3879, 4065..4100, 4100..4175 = -1.2 angstroms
